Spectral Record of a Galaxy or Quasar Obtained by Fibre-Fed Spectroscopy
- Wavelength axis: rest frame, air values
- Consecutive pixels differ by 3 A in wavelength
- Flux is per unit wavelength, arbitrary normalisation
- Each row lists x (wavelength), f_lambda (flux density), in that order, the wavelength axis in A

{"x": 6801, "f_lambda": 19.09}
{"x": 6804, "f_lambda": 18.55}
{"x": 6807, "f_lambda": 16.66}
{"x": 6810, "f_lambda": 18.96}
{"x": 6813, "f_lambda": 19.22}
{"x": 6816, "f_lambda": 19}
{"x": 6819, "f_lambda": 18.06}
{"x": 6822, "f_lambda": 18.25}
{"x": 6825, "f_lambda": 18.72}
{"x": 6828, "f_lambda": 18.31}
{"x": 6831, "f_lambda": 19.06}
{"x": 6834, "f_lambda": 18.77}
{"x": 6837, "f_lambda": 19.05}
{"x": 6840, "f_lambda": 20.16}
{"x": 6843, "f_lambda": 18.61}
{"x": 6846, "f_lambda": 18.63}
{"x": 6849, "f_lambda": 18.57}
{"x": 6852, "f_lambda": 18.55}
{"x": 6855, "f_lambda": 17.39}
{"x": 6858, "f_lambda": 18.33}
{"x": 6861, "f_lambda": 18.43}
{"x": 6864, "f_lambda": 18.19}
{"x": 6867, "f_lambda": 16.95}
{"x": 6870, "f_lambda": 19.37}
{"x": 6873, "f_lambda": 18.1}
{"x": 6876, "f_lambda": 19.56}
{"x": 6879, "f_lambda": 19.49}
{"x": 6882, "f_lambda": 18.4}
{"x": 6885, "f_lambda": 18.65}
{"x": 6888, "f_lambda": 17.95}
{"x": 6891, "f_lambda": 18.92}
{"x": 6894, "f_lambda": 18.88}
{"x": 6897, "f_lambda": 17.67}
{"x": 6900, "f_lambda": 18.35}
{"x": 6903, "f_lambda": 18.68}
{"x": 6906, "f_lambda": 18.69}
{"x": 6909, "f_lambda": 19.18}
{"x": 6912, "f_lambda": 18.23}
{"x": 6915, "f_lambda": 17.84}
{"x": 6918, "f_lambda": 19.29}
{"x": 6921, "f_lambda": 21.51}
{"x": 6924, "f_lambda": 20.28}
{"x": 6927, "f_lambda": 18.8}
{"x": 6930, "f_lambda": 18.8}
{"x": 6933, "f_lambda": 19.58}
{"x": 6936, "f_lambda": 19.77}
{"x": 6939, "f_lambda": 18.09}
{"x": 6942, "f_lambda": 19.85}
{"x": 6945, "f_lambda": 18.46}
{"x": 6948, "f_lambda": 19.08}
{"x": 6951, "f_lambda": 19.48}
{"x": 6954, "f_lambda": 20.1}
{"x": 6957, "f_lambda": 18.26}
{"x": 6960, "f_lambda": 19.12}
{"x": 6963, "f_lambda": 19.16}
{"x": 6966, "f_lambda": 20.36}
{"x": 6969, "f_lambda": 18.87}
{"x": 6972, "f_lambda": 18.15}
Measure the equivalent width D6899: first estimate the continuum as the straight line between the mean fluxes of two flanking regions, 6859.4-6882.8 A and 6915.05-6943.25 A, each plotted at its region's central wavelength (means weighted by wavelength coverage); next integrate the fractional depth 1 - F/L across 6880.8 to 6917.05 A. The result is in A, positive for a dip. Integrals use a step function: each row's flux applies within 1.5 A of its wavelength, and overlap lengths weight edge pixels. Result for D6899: 1.0 A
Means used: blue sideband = 18.6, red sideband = 19.5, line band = 18.5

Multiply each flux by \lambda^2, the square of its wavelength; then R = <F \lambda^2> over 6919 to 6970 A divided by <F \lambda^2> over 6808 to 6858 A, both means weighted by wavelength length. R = 1.07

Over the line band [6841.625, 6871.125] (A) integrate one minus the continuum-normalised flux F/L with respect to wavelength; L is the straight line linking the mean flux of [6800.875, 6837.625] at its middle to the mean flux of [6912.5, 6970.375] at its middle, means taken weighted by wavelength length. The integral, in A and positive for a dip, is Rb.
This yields 0.78 A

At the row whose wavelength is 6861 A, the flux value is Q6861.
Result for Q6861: 18.43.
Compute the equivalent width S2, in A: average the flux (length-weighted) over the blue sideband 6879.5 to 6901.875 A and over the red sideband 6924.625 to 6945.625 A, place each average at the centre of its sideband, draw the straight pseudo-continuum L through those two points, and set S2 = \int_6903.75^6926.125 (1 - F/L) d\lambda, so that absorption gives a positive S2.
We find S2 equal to -0.5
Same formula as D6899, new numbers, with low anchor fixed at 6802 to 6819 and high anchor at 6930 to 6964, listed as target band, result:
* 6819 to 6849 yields -0.3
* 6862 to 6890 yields 0.4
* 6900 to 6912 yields 0.2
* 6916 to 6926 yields -0.6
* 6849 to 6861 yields 0.3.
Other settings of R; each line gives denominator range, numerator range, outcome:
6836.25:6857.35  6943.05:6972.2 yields 1.06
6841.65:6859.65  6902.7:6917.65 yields 1.03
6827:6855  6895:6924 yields 1.03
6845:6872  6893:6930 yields 1.05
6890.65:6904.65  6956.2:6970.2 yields 1.06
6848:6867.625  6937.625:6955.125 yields 1.09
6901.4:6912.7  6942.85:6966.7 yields 1.04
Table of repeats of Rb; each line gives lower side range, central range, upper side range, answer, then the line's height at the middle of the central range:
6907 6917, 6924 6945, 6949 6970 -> -0.3 A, 18.9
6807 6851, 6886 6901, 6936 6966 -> 0.5 A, 19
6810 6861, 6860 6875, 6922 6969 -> 0.5 A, 18.8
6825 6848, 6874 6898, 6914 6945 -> 0.6 A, 19.2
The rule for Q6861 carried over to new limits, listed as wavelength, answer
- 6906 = 18.69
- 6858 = 18.33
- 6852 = 18.55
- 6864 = 18.19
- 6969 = 18.87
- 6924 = 20.28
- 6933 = 19.58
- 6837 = 19.05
